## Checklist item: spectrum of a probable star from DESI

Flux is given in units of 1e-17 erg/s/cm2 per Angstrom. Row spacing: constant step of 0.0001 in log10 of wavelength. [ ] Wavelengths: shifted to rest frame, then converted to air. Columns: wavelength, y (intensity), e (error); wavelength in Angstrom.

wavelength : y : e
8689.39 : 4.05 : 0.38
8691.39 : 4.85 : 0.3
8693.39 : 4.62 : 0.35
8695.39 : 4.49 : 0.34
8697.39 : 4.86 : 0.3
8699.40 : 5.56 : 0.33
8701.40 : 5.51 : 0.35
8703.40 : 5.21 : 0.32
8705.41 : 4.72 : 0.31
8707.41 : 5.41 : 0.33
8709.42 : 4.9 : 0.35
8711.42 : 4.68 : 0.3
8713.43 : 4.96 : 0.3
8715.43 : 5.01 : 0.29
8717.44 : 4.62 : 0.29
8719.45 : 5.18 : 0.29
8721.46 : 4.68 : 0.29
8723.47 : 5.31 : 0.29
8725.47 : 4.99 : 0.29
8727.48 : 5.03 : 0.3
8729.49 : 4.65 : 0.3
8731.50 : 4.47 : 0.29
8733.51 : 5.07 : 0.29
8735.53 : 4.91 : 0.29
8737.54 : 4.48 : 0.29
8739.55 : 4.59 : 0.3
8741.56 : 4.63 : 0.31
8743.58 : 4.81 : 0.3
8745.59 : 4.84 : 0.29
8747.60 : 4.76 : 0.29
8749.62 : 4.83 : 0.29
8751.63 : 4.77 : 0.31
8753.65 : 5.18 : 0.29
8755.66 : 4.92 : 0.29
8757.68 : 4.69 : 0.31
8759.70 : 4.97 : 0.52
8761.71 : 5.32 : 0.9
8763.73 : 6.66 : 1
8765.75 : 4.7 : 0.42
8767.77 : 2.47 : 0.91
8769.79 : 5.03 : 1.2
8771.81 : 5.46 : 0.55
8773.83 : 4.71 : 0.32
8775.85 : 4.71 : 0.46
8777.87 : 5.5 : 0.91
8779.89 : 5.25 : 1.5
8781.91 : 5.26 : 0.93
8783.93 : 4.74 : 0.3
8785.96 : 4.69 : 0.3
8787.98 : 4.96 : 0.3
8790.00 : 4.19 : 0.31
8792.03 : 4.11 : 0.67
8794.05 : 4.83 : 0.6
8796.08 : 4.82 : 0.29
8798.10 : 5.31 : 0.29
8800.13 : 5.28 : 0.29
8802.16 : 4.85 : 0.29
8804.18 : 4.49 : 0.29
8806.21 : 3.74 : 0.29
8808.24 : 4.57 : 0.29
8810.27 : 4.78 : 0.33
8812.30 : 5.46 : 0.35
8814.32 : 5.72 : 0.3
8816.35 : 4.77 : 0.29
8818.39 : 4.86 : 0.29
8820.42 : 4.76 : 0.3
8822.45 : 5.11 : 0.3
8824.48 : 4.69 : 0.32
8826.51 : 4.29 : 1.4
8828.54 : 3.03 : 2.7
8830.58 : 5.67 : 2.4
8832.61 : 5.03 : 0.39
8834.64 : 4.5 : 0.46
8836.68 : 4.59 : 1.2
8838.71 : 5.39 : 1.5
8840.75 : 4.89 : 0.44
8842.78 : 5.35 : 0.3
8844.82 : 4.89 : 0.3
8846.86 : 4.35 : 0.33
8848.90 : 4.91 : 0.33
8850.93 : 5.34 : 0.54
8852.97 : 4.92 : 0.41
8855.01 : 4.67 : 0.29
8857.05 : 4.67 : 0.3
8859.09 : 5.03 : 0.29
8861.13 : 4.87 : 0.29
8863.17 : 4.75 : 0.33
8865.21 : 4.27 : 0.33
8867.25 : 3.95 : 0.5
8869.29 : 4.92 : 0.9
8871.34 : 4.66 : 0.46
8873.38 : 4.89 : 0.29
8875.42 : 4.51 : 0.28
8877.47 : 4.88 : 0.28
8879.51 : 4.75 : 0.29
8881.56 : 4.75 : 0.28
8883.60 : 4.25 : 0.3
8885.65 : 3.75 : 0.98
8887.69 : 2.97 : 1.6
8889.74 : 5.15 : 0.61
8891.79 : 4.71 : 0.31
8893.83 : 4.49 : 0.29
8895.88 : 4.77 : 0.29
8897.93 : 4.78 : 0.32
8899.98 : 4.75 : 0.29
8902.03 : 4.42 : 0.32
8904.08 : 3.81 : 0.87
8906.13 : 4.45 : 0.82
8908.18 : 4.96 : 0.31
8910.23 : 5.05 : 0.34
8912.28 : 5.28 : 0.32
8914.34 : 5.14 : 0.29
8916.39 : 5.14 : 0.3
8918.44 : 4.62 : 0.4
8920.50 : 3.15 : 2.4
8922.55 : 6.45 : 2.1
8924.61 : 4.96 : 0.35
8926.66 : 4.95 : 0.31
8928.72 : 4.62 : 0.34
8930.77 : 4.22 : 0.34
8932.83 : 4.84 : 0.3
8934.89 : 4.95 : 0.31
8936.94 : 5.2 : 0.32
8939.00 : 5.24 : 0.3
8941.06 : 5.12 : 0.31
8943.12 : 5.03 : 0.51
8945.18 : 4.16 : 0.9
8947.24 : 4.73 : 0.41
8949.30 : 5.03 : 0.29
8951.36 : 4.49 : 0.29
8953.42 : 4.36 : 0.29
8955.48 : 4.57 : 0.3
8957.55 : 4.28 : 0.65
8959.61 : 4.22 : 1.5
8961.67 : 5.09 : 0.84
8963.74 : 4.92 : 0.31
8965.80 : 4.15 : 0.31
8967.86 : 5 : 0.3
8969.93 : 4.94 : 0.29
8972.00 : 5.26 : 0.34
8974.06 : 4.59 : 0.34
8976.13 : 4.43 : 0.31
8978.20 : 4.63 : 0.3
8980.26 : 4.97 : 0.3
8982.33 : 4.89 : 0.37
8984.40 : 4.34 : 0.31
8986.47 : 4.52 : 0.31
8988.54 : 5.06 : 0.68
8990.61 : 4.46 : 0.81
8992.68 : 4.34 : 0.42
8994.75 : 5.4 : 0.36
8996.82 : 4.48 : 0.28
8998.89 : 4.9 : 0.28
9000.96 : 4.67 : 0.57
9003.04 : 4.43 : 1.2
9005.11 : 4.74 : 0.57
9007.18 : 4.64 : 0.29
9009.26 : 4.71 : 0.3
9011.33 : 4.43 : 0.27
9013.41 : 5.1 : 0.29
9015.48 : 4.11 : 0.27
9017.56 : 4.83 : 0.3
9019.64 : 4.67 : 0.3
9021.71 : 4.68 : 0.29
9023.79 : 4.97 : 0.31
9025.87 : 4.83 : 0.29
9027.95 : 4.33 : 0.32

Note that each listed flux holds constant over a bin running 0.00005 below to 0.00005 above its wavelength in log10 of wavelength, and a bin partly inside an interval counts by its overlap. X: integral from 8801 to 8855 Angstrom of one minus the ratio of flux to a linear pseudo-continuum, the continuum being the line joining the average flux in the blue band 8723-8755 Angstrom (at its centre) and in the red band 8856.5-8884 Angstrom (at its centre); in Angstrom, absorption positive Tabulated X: -1.0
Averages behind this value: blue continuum 4.83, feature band 4.8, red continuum 4.66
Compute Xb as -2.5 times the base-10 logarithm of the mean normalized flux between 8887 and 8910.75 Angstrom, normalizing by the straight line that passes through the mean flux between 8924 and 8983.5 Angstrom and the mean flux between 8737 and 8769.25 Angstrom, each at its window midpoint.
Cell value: 0.05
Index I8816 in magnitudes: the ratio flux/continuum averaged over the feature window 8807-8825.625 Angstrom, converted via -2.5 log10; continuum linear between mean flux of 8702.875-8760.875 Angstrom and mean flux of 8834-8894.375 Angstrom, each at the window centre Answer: -0.05 mag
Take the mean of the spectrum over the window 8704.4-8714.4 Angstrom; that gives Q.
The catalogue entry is 4.93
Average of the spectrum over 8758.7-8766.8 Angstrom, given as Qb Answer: 5.4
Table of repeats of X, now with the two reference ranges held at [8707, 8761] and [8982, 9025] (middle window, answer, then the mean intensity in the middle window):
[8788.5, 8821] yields 0.2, 4.79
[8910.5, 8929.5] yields -0.8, 4.93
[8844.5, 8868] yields 0.3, 4.72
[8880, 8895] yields 1.4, 4.32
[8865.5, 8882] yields 0.4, 4.64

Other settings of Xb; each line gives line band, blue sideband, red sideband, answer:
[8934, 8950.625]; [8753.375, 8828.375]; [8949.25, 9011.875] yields -0.050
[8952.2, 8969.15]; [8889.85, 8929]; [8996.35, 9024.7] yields 0.034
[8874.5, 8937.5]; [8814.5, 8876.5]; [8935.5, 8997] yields 0.019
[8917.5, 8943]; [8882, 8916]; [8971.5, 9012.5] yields -0.060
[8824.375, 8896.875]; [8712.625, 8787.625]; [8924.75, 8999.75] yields 0.036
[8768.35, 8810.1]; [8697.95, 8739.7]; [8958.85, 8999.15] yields 0.021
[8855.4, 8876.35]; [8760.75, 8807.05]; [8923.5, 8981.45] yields 0.032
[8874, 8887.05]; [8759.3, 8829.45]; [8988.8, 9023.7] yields 0.071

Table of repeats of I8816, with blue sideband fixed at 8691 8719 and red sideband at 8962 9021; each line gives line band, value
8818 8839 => 0.04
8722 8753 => 0.03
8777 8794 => 0.01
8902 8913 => 0.03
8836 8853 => -0.03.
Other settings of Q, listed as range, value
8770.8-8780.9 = 5.13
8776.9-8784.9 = 5.19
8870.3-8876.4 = 4.69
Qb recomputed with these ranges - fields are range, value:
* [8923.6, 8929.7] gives 4.85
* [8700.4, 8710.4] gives 5.15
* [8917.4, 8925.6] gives 4.79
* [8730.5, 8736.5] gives 4.81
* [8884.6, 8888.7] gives 3.37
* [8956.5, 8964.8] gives 4.62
